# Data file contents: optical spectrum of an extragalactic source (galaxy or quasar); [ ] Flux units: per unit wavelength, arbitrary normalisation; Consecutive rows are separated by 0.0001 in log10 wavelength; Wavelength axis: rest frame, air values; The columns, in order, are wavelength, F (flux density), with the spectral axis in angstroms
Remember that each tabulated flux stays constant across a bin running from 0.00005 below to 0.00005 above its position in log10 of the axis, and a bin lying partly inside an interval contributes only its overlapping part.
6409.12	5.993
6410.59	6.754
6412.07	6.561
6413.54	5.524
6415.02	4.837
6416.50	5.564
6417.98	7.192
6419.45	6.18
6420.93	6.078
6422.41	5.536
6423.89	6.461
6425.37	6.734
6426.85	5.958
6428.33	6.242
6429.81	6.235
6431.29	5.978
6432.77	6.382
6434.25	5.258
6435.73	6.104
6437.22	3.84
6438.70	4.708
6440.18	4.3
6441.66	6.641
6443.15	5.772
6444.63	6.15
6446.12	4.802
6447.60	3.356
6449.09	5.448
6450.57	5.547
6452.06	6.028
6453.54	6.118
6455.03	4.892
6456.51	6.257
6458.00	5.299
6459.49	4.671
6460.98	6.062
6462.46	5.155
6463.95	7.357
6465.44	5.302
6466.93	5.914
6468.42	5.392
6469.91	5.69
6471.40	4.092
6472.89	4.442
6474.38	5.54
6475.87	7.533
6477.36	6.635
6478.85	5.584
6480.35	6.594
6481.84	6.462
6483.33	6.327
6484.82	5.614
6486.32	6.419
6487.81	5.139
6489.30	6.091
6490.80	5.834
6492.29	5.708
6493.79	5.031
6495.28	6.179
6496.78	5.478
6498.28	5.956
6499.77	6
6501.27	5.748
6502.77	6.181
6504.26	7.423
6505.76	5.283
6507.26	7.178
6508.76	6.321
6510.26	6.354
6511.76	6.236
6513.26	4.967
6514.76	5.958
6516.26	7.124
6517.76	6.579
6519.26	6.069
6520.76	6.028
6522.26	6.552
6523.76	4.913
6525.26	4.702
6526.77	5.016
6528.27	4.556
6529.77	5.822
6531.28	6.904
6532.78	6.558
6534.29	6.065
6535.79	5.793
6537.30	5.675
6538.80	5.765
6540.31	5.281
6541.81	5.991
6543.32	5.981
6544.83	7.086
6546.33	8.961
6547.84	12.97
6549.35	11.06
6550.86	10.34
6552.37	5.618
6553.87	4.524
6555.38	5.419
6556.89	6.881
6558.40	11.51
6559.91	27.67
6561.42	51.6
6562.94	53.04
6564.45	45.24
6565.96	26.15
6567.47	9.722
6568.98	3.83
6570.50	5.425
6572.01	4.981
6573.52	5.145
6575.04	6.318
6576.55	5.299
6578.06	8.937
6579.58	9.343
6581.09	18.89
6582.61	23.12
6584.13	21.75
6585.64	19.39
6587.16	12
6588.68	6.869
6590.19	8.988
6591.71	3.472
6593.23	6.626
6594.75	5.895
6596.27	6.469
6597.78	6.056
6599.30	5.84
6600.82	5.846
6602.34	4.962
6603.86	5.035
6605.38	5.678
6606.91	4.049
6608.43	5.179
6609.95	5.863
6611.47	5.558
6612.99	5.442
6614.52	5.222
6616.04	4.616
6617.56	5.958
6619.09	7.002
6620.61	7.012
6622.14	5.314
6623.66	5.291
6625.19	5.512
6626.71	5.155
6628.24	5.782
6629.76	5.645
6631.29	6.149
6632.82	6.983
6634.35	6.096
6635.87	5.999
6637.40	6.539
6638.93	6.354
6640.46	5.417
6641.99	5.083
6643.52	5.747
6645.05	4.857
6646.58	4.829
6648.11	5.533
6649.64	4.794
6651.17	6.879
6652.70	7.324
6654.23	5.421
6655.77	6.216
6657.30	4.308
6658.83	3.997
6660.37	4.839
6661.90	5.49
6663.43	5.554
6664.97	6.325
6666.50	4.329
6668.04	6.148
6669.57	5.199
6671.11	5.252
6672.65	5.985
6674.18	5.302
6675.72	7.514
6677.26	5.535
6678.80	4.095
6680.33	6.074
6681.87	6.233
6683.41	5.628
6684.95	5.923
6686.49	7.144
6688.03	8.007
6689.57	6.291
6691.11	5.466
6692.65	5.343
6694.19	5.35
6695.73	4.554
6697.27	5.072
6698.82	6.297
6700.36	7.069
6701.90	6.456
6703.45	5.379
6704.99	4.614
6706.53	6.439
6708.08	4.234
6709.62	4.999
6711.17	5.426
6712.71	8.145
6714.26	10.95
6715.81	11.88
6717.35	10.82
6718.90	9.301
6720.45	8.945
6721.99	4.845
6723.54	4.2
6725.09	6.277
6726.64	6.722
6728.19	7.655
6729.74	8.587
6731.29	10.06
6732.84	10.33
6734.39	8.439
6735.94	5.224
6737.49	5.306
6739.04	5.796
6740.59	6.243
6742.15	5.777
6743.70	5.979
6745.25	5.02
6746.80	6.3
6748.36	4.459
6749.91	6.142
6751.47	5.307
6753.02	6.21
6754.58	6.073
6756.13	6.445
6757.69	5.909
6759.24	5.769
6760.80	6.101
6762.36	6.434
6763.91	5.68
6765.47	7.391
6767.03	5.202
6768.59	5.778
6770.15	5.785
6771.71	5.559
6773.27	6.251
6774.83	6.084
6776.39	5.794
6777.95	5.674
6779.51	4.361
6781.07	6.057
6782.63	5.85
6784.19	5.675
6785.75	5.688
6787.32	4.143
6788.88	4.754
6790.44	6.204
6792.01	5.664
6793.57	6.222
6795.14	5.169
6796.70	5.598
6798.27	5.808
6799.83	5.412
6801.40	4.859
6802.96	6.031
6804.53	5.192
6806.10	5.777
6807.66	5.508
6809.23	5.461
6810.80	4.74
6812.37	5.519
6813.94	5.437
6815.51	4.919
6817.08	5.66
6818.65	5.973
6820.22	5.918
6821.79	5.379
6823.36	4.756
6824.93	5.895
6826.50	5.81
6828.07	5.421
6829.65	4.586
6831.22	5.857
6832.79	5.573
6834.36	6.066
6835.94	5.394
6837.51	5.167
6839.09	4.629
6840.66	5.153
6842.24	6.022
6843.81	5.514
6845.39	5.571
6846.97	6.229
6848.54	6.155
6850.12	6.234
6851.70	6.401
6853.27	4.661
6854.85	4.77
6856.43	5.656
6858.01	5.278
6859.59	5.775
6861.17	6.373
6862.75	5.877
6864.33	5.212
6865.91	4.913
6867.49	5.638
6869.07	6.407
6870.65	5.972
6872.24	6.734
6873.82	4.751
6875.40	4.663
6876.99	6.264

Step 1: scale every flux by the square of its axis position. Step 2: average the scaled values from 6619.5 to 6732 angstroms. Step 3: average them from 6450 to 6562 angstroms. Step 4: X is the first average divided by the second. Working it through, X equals 0.9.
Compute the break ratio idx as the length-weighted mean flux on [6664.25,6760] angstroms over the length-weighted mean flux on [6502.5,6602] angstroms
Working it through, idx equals 0.63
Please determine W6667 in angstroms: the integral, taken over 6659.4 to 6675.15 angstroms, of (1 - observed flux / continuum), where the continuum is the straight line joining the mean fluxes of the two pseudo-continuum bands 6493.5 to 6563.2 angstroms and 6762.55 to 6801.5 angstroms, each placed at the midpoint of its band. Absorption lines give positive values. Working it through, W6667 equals 3.5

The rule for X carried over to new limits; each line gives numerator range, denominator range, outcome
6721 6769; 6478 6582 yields 0.74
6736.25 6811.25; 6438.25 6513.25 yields 1.08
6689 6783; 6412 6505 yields 1.21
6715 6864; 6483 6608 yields 0.70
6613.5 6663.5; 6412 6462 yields 1.07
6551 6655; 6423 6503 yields 1.73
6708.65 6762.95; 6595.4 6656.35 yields 1.25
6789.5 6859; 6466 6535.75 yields 1.03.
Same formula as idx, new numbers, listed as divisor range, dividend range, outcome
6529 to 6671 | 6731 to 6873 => 0.66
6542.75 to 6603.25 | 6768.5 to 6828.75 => 0.43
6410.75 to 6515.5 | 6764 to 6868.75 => 0.96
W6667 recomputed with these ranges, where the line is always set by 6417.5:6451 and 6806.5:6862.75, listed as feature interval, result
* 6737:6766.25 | -1.86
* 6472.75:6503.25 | -1.58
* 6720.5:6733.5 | -4.26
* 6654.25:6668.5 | 0.92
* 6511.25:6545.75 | -1.61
